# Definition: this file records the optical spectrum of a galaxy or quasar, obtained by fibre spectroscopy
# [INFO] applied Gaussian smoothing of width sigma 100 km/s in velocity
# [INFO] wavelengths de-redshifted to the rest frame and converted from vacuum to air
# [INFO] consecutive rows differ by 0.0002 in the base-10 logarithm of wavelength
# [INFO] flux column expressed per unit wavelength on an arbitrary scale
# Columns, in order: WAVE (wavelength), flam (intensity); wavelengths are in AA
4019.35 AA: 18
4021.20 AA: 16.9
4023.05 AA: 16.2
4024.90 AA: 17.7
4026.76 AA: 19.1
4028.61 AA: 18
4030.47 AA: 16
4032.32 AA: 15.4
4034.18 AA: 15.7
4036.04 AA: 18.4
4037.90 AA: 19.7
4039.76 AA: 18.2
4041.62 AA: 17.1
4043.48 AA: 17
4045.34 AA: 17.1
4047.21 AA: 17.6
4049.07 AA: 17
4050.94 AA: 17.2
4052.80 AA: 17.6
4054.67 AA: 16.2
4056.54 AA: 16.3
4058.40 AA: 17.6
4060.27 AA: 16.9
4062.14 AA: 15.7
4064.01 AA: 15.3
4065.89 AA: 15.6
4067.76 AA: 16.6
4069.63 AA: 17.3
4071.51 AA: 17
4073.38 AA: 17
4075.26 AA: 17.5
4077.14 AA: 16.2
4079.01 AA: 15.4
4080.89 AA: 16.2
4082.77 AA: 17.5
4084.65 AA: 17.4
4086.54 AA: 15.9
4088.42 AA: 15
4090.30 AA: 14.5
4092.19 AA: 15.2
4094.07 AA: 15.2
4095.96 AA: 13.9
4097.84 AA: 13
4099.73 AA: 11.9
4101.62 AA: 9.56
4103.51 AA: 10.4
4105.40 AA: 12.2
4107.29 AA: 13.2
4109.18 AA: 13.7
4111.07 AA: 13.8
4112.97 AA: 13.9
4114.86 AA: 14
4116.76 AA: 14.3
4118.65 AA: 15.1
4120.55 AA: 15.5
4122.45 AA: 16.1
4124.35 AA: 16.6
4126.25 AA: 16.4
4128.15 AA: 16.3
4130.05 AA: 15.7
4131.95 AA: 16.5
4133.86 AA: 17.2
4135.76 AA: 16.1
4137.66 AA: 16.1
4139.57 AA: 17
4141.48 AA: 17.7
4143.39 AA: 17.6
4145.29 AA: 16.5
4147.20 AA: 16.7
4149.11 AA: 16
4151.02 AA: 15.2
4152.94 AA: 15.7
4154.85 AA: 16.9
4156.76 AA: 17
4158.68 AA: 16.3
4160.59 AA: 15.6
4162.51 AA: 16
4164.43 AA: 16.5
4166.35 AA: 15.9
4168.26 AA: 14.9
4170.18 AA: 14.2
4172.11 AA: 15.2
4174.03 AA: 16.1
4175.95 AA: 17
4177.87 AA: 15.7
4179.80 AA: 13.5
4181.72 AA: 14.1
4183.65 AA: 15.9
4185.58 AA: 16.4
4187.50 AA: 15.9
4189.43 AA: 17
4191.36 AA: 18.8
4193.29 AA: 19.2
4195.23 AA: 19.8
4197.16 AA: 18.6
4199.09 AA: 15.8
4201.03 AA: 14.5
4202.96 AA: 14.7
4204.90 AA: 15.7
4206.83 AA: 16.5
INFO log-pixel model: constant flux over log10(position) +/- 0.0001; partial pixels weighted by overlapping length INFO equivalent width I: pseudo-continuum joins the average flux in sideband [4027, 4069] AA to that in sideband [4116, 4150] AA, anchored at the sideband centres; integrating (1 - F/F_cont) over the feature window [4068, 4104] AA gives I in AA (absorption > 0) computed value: 3.3 AA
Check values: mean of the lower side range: 17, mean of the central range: 15.1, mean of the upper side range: 16.3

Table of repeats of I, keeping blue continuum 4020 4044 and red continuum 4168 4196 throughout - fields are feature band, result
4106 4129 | 2.56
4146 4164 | 0.31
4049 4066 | 0.60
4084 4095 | 0.94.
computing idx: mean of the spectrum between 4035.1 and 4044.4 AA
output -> 18.1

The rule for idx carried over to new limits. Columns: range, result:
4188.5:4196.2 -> 18.7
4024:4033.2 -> 17.2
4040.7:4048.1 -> 17.2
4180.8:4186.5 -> 15.5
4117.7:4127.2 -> 15.9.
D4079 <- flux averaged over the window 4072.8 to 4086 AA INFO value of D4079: 16.7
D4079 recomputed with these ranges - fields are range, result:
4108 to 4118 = 14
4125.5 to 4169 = 16.3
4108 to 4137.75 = 15.4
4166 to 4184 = 15.2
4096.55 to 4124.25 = 13.4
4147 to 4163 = 16.1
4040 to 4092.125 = 16.6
